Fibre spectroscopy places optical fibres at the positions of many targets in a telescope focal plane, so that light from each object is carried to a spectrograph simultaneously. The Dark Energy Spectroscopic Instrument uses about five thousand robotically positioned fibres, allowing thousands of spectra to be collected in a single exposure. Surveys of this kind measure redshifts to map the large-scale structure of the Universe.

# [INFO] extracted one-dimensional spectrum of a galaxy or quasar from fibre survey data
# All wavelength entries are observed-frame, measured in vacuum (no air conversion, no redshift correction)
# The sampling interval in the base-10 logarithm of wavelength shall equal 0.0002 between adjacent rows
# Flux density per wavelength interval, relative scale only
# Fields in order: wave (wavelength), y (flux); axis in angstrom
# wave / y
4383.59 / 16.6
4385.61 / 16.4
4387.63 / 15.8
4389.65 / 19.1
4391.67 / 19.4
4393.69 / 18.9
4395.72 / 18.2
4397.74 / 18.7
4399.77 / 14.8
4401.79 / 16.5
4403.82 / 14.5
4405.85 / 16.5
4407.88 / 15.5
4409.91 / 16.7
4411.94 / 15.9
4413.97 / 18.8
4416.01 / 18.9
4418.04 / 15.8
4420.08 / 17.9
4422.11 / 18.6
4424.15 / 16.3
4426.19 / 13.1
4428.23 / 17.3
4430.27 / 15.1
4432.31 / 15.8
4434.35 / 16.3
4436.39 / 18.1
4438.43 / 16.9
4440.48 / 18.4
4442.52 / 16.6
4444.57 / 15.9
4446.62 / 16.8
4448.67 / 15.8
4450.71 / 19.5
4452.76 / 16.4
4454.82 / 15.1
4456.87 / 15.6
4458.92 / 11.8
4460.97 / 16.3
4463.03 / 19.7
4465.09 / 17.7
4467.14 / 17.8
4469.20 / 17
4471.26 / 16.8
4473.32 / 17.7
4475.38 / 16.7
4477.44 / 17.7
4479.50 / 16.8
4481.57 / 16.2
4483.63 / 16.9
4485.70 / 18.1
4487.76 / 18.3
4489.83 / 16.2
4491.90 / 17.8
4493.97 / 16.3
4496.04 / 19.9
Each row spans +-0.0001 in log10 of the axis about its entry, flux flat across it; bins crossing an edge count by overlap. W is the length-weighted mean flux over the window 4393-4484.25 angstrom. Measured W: 16.8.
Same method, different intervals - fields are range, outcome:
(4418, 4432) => 16.3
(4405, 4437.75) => 16.7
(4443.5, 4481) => 16.7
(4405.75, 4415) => 16.7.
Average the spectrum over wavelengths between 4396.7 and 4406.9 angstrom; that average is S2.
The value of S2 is 16.2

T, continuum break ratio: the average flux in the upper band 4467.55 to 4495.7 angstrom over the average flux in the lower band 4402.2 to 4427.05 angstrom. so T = 1.04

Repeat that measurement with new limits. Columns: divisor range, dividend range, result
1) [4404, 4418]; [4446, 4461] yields 0.94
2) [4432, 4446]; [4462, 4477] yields 1.04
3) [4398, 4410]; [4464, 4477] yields 1.09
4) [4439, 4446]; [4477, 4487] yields 1.01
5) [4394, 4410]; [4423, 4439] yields 0.98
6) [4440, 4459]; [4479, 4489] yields 1.06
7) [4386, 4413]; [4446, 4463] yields 0.95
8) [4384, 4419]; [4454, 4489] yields 0.99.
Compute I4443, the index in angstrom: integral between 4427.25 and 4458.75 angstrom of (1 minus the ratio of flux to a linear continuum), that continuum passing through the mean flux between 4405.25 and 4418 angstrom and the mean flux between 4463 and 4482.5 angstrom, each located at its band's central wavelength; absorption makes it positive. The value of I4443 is 1.2 angstrom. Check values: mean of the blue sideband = 17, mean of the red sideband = 17.3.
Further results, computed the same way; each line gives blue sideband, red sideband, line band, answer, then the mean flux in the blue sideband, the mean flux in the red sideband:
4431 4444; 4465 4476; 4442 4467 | 0.9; 16.9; 17.3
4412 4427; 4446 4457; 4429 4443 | 0.0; 17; 16.6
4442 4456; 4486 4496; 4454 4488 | 0.5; 16.6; 17.5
